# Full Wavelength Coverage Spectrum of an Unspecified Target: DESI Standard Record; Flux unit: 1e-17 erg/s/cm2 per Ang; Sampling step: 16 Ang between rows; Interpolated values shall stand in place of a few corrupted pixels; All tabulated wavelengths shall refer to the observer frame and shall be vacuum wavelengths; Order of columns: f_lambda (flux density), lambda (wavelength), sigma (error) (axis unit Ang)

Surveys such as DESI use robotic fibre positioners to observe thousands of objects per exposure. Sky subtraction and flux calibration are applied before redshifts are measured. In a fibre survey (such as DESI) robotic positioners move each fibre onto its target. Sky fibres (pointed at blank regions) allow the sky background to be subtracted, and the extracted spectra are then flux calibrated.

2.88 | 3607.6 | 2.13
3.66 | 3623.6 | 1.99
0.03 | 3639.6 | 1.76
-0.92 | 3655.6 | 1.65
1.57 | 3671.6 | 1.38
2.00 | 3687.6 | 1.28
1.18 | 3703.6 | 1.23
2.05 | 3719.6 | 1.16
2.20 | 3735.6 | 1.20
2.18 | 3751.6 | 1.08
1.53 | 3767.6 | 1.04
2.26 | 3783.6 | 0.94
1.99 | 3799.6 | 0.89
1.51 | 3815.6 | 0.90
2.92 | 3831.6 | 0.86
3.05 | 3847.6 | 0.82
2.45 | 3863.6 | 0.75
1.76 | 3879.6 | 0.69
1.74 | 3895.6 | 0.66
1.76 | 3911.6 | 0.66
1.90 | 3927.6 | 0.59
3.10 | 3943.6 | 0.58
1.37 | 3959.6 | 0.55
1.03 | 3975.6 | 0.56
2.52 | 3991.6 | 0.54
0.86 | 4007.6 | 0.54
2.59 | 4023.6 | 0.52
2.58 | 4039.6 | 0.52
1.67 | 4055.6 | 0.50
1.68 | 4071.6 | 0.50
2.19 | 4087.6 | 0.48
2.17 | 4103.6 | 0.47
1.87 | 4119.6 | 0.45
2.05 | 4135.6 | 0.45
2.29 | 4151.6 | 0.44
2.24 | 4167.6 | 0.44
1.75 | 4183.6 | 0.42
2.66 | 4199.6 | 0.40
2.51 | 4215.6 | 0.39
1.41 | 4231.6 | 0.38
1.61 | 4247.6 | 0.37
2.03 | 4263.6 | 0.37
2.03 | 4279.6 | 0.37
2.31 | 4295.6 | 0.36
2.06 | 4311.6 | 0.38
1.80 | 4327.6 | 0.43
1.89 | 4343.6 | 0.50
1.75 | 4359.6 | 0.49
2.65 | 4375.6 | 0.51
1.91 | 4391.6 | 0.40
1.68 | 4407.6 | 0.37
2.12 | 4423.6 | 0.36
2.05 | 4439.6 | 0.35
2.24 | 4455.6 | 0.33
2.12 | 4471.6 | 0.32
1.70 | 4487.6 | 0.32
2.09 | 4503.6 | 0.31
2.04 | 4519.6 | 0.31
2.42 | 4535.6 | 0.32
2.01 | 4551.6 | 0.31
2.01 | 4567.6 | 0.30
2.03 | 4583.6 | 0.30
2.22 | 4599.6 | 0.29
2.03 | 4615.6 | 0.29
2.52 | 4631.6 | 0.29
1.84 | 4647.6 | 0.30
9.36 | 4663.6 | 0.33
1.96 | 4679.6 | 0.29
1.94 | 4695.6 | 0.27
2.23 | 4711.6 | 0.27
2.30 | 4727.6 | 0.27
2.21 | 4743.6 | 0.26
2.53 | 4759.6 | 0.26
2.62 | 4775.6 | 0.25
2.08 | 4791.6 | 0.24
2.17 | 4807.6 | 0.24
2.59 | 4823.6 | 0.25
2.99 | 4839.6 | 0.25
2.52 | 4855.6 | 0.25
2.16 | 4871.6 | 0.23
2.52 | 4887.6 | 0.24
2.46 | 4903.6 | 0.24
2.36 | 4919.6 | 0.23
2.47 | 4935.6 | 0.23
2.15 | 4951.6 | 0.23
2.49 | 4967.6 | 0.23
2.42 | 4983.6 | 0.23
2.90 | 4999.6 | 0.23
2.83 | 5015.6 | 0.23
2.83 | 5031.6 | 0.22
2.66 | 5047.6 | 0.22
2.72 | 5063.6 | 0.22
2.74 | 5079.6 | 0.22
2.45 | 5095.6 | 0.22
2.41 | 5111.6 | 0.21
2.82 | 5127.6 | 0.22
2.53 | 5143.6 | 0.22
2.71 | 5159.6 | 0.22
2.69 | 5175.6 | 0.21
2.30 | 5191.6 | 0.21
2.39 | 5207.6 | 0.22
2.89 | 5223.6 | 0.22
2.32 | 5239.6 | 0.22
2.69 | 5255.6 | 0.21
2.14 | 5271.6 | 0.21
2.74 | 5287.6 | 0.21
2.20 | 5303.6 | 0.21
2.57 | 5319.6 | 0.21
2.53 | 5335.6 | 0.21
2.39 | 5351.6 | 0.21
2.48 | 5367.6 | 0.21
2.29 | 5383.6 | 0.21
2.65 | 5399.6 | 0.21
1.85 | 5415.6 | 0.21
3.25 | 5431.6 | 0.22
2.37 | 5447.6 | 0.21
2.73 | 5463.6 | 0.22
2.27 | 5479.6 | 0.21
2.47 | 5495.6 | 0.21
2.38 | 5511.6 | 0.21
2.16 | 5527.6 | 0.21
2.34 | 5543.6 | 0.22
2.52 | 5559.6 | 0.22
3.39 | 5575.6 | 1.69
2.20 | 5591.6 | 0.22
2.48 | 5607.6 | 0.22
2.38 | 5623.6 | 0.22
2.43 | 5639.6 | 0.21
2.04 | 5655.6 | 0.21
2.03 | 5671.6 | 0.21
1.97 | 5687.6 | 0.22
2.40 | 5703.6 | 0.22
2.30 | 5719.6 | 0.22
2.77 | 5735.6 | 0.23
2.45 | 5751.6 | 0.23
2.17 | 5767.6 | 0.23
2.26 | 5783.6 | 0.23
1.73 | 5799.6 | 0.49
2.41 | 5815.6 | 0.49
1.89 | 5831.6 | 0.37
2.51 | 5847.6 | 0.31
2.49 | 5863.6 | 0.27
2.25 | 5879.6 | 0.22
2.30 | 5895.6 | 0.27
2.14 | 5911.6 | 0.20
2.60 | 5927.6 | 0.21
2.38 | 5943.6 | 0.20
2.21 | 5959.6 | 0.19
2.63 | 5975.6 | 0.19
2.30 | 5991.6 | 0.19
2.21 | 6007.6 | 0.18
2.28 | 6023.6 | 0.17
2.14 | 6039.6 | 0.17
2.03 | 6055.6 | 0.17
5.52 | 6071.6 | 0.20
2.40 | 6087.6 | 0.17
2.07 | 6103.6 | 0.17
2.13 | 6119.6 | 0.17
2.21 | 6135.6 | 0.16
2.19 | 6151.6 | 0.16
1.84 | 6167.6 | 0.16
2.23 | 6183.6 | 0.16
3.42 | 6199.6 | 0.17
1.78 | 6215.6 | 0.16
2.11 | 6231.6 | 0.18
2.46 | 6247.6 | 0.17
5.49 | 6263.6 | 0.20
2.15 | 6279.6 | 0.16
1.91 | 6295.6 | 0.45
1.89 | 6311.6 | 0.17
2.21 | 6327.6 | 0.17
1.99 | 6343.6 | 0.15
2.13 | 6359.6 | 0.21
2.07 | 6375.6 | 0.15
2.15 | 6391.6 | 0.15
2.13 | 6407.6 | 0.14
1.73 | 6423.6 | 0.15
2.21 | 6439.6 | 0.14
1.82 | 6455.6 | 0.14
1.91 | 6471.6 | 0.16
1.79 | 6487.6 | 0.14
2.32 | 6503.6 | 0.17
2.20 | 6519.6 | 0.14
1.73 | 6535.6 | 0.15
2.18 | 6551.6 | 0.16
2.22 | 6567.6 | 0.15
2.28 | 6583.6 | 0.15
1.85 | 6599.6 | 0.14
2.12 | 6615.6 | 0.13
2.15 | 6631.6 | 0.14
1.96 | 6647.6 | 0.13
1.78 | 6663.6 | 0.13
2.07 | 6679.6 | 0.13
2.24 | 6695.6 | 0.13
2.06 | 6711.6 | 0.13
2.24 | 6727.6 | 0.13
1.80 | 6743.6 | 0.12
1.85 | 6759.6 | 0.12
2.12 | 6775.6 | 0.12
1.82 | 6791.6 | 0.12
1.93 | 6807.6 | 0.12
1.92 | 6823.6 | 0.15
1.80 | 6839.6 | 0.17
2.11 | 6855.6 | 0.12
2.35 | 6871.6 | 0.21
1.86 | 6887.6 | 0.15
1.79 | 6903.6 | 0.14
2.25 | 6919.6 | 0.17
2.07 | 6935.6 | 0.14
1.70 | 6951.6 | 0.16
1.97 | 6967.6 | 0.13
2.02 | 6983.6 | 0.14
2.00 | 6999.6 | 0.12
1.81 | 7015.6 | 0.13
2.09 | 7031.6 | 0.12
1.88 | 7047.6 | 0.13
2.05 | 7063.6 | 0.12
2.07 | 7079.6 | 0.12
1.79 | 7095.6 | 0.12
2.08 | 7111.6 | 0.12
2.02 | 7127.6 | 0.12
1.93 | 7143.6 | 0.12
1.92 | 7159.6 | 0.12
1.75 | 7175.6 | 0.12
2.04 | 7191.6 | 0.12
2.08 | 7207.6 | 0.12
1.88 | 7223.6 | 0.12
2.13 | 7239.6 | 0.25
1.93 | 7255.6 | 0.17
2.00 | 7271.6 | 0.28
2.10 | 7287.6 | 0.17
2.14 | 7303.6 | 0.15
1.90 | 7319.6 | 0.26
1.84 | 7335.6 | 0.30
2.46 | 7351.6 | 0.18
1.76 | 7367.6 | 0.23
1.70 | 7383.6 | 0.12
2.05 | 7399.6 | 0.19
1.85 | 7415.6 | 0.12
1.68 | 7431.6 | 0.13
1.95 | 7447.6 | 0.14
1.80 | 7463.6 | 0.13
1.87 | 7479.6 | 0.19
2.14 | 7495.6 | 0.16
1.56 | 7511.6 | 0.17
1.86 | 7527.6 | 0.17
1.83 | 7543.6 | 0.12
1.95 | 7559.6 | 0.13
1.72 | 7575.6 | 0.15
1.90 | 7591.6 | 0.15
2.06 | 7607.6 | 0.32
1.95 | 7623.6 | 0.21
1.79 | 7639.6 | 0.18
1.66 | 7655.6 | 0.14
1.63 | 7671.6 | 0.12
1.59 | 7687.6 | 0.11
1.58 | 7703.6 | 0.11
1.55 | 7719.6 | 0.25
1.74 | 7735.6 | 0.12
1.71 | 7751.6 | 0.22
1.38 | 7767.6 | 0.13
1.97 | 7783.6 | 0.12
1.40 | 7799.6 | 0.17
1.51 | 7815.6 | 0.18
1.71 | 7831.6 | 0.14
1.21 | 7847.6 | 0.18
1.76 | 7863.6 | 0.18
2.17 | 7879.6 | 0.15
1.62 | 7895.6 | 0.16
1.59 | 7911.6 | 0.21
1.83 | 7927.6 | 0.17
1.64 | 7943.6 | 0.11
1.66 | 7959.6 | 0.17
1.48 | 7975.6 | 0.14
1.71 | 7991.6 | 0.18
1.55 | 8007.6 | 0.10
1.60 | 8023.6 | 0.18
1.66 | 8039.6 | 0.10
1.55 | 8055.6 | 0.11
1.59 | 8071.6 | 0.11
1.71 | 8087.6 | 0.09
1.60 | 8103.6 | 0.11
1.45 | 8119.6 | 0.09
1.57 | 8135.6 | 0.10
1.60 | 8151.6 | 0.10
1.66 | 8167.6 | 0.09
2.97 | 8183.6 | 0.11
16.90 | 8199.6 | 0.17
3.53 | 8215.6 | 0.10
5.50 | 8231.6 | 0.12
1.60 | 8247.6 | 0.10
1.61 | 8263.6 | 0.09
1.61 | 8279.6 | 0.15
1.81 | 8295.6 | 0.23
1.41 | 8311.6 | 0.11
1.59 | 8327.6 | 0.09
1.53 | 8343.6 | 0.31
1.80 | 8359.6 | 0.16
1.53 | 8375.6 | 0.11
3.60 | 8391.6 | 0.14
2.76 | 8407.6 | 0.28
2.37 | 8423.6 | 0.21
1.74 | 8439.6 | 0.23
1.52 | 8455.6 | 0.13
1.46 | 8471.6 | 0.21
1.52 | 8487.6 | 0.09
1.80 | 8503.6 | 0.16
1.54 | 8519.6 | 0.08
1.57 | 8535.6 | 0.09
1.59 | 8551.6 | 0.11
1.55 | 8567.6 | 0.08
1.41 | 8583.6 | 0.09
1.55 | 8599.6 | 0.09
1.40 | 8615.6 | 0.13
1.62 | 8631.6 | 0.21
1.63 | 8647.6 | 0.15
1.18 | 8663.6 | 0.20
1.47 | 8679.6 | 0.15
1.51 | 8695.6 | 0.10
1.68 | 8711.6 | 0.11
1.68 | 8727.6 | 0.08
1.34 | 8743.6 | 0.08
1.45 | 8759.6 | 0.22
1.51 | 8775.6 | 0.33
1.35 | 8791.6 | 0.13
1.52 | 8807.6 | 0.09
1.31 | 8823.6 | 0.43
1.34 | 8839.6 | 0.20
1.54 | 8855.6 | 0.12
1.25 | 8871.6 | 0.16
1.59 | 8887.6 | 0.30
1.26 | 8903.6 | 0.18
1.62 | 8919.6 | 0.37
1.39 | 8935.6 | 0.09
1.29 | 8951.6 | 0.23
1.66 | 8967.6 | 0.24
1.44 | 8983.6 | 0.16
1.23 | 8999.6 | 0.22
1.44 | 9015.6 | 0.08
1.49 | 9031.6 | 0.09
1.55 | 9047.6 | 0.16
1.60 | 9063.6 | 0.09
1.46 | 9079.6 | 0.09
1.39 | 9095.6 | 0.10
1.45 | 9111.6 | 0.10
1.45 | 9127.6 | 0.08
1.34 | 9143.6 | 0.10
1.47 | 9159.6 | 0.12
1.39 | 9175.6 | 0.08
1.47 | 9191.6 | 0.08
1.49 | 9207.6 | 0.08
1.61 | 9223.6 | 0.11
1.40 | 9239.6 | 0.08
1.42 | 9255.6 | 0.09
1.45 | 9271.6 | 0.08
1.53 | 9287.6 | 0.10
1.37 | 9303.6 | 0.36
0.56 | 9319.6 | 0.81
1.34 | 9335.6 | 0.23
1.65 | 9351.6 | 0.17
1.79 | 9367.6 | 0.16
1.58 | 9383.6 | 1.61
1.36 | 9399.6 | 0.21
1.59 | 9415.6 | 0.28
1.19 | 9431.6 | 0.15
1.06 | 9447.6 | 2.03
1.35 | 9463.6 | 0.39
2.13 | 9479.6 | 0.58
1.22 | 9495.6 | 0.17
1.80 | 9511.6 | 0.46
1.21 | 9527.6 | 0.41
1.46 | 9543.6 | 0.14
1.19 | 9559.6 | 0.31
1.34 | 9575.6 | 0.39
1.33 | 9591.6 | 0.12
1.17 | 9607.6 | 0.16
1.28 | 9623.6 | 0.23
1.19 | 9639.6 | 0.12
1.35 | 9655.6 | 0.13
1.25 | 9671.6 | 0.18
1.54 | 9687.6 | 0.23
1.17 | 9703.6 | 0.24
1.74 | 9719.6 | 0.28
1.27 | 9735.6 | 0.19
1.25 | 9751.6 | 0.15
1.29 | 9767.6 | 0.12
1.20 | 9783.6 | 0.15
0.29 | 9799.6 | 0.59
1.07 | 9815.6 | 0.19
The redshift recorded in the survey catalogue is 0.25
